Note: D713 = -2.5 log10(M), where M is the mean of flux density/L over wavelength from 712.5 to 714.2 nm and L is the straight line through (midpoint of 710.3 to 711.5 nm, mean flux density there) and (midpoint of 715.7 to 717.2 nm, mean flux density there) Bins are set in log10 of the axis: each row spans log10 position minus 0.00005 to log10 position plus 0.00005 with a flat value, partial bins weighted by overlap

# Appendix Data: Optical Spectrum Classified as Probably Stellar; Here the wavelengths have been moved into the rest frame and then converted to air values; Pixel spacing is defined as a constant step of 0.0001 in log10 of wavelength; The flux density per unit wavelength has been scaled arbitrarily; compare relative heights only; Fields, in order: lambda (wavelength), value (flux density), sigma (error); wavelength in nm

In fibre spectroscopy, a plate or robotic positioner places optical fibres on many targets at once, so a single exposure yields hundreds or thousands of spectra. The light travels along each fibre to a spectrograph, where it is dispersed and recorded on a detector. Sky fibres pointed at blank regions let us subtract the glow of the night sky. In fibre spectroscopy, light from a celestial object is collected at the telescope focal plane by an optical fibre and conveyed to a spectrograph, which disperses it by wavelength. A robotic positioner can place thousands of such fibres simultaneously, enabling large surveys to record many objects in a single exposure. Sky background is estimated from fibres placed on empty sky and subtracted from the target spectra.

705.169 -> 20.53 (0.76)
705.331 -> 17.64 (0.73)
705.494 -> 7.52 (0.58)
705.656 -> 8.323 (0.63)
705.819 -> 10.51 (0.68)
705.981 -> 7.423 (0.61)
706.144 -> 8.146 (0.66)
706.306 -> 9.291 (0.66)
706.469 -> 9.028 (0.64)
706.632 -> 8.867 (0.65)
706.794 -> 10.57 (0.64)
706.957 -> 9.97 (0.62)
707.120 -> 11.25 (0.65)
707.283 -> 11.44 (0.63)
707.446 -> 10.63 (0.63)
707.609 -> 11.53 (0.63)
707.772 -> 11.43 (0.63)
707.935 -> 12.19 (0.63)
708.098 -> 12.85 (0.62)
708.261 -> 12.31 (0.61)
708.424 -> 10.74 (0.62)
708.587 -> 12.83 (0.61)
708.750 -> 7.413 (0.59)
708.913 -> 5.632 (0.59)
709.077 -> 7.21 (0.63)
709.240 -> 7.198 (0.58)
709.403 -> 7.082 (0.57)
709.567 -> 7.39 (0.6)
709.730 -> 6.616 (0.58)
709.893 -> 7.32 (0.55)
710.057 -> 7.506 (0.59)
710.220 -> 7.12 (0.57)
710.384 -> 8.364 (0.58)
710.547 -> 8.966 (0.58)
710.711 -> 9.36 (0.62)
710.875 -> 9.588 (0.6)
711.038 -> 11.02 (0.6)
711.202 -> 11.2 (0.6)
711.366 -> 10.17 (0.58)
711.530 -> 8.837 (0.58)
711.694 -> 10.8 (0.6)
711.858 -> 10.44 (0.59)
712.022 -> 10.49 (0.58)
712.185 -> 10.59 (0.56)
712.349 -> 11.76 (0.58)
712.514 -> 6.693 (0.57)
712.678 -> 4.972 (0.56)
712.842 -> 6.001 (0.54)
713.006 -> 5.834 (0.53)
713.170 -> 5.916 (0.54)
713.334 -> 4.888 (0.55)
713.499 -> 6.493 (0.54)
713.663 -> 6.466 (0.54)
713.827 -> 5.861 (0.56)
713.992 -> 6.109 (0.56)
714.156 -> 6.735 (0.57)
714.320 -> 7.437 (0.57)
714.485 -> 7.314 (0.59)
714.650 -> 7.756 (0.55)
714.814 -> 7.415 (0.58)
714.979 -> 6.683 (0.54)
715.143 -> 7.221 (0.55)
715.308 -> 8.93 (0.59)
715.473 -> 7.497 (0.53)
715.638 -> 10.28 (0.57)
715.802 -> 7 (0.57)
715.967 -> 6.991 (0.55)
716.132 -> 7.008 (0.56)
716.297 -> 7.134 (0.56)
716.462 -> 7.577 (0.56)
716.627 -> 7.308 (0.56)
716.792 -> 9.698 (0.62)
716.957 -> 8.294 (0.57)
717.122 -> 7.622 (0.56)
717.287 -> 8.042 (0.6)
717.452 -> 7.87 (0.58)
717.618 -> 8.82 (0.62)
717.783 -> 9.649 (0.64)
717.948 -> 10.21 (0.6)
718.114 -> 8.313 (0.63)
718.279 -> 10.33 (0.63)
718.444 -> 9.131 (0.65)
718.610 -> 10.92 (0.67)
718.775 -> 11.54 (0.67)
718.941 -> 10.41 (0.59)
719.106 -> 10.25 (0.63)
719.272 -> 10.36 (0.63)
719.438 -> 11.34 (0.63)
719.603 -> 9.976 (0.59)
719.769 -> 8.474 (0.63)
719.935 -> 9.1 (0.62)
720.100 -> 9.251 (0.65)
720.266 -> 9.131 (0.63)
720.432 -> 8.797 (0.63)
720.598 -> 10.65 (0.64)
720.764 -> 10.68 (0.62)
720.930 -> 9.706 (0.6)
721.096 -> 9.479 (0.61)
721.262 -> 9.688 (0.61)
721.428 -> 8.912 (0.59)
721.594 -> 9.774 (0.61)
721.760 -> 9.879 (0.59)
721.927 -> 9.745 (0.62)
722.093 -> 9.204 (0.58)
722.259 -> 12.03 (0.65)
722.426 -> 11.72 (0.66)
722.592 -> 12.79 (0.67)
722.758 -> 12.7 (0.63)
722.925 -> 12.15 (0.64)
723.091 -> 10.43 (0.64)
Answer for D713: 0.43 mag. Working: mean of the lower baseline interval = 9.76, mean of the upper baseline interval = 7.67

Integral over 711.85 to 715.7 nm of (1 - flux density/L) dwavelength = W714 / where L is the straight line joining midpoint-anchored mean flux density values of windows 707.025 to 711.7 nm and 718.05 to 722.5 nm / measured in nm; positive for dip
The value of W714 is 0.90 nm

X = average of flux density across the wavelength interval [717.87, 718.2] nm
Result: 9.25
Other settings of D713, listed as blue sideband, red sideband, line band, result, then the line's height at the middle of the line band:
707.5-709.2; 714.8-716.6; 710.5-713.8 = 0.064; 8.93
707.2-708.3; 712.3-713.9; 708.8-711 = 0.222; 9.59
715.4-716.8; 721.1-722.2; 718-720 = -0.154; 8.7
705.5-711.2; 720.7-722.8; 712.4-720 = 0.236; 9.98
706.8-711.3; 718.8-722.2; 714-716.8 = 0.268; 9.66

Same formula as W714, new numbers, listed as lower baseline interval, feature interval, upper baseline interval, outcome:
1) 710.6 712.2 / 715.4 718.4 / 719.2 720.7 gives 0.468 nm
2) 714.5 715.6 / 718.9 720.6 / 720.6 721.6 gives -0.081 nm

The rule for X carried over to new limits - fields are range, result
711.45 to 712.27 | 10.2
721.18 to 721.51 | 9.3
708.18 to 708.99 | 9.81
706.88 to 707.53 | 10.8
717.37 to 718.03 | 9.13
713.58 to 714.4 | 6.53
